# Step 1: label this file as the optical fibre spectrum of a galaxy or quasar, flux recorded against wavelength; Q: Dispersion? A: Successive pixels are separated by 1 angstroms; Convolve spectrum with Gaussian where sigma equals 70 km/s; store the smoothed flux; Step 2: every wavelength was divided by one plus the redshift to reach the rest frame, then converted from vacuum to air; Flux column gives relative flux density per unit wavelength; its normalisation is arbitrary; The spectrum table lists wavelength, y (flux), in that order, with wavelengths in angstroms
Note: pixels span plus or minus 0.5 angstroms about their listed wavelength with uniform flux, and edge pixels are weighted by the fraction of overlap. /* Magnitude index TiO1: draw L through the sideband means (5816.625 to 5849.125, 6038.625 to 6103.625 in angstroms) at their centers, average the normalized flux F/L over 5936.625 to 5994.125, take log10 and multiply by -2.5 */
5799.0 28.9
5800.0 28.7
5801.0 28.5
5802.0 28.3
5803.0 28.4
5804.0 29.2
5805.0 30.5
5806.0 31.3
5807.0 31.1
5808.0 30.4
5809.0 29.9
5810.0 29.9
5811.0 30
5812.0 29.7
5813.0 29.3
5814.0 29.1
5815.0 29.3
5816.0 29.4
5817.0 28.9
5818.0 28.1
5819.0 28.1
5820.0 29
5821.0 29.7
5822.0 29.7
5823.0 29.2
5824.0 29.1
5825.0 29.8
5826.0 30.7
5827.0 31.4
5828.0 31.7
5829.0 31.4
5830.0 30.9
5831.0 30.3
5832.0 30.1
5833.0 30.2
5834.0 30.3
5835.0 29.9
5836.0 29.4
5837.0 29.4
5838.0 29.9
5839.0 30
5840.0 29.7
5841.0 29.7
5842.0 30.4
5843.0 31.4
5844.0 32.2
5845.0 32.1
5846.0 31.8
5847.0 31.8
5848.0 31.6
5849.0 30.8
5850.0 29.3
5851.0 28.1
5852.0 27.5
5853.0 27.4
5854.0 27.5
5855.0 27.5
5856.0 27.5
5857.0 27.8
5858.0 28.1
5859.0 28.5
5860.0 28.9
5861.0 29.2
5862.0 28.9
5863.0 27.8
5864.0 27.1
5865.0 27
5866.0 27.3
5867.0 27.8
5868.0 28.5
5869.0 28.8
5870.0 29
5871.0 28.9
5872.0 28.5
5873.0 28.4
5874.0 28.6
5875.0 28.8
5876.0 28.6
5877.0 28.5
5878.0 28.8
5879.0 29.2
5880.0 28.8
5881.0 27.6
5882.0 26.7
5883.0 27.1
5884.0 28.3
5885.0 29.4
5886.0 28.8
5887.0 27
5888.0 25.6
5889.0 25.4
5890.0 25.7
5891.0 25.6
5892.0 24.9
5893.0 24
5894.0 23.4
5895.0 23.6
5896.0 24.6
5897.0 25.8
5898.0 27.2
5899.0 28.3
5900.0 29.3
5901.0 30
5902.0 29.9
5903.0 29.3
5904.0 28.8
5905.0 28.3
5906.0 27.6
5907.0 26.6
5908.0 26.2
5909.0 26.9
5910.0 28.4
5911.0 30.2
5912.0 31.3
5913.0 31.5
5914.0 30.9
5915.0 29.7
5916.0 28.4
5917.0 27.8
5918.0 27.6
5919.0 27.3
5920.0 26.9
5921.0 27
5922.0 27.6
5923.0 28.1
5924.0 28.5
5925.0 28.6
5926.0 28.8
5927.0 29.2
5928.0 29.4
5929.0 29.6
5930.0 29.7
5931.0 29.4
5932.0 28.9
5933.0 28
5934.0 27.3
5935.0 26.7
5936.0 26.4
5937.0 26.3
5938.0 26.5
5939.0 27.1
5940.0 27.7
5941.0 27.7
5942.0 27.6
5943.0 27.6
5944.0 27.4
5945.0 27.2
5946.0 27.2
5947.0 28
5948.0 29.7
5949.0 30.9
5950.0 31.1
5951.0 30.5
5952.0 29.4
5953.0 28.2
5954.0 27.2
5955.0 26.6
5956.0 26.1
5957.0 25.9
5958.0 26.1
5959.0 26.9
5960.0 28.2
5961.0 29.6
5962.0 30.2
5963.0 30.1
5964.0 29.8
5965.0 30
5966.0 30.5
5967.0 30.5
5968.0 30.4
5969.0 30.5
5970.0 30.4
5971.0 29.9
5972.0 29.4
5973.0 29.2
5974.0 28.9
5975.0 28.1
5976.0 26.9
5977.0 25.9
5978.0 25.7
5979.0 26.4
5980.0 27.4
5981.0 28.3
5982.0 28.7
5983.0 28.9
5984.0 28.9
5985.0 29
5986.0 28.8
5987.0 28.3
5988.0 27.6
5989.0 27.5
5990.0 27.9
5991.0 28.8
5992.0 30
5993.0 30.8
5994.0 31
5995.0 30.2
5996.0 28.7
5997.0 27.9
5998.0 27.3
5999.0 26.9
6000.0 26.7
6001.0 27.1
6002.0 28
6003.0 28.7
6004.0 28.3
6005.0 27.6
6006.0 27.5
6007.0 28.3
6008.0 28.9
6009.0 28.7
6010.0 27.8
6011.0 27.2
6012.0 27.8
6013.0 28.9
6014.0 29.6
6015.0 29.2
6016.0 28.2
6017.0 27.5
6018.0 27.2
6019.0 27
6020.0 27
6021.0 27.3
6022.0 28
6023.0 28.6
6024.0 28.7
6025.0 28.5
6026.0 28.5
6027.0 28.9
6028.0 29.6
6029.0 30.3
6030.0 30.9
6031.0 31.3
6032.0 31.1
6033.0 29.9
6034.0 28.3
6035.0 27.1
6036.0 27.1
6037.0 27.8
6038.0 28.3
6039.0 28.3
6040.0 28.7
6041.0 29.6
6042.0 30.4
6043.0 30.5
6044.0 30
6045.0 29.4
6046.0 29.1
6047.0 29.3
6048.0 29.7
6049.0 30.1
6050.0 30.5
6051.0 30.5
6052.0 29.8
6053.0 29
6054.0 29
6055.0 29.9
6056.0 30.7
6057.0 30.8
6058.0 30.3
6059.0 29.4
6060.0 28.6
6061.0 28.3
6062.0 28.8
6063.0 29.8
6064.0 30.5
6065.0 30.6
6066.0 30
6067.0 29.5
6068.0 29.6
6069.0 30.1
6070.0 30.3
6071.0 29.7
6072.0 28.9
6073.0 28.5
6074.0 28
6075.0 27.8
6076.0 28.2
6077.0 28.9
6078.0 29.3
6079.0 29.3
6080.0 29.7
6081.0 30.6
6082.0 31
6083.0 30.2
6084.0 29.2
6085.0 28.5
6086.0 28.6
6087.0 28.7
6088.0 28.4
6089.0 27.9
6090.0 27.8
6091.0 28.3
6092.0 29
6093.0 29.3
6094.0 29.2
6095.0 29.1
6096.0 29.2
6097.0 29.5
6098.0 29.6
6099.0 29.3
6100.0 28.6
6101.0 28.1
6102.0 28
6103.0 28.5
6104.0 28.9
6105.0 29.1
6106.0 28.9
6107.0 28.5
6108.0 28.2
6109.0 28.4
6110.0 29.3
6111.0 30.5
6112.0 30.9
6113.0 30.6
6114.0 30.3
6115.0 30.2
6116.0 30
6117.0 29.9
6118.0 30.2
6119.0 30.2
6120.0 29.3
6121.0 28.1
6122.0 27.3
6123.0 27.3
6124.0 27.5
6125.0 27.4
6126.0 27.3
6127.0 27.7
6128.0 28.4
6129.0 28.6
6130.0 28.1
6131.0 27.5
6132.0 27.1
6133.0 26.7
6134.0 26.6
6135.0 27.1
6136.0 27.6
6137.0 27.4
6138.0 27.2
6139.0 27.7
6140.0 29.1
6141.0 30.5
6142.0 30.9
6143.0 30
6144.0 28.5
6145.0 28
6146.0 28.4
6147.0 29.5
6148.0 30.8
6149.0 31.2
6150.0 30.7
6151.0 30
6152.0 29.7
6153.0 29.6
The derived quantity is 0.05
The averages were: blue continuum 30.3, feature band 28.5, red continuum 29.3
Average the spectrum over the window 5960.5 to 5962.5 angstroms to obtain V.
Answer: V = 29.9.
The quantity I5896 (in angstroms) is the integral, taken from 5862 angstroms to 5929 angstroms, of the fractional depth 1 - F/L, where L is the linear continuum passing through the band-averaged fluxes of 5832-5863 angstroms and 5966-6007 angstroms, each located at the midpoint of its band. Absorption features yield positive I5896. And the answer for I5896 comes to 2.95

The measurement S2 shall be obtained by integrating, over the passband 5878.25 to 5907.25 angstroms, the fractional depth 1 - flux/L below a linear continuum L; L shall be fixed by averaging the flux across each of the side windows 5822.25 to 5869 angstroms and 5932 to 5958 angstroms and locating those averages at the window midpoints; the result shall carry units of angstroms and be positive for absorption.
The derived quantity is 1.54 angstroms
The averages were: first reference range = 29.5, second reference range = 27.8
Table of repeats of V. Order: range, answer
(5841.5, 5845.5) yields 31.5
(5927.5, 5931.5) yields 29.5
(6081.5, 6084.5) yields 30.1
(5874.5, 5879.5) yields 28.8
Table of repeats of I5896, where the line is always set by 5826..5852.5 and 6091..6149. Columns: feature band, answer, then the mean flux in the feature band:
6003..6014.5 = 0.5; 28.3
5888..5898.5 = 1.8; 25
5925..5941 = 1.0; 28.1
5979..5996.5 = 0.4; 28.8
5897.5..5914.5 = 0.7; 28.9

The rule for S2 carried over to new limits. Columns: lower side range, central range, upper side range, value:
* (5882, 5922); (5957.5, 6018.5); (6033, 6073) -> 0.2 angstroms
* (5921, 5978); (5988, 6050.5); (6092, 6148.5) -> -0.3 angstroms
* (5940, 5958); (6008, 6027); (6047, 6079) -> 0.5 angstroms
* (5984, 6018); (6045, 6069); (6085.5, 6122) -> -0.8 angstroms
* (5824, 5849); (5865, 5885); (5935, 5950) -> 0.9 angstroms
